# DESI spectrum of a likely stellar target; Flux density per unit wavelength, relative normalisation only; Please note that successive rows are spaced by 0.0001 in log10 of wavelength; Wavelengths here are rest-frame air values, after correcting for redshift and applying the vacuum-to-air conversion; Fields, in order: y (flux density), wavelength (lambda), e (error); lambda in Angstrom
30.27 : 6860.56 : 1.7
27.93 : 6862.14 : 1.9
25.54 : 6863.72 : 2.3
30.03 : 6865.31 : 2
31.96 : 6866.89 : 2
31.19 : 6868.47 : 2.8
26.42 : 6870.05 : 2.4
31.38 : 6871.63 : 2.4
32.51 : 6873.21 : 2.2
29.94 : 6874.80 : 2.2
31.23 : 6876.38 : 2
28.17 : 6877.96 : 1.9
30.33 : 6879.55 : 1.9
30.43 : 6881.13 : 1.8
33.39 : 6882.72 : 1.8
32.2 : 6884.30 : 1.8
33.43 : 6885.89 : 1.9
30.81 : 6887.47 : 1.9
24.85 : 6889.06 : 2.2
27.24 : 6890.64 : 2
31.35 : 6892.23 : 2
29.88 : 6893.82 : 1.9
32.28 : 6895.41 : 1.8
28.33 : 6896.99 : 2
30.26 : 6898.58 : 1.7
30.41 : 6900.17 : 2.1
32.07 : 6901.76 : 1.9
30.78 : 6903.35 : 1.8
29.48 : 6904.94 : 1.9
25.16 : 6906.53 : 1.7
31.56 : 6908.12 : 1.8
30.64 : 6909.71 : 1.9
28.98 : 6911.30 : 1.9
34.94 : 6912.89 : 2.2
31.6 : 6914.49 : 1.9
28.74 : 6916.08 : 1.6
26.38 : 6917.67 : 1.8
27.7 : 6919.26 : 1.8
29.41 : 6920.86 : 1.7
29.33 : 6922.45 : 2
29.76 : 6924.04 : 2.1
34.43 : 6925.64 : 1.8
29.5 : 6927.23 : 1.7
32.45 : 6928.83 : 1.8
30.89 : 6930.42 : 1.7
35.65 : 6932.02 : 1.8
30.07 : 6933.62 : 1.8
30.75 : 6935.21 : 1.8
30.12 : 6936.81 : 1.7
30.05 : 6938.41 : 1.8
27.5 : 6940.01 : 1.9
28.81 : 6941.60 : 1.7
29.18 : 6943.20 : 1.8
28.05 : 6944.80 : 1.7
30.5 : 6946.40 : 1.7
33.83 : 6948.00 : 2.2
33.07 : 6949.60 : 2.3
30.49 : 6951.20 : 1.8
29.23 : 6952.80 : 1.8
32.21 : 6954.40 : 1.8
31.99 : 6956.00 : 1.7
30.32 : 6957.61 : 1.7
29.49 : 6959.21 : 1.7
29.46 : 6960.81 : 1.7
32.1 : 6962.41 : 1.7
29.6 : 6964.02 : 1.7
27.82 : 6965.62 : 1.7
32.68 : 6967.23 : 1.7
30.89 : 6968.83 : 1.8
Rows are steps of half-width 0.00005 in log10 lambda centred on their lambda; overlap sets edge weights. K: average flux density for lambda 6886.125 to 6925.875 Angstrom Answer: 29.8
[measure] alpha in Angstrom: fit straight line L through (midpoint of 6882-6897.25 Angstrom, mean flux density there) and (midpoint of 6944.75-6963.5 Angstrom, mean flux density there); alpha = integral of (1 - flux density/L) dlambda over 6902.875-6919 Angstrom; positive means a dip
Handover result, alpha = 0.5 Angstrom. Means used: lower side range 30.4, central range 29.7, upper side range 31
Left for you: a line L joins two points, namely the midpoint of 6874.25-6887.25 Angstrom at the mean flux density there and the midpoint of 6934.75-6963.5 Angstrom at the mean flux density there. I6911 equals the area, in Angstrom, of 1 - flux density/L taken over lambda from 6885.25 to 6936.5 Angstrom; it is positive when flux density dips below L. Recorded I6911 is 0.9 Angstrom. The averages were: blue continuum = 31.2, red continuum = 30.4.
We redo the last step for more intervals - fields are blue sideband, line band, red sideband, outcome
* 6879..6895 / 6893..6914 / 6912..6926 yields -0.1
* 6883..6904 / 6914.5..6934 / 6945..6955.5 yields 0.3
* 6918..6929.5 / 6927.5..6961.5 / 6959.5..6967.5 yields -0.6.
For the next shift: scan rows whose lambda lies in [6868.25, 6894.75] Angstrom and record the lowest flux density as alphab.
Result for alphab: 24.85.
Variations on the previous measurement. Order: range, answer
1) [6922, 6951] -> 27.5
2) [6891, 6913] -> 25.16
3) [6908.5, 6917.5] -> 28.74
